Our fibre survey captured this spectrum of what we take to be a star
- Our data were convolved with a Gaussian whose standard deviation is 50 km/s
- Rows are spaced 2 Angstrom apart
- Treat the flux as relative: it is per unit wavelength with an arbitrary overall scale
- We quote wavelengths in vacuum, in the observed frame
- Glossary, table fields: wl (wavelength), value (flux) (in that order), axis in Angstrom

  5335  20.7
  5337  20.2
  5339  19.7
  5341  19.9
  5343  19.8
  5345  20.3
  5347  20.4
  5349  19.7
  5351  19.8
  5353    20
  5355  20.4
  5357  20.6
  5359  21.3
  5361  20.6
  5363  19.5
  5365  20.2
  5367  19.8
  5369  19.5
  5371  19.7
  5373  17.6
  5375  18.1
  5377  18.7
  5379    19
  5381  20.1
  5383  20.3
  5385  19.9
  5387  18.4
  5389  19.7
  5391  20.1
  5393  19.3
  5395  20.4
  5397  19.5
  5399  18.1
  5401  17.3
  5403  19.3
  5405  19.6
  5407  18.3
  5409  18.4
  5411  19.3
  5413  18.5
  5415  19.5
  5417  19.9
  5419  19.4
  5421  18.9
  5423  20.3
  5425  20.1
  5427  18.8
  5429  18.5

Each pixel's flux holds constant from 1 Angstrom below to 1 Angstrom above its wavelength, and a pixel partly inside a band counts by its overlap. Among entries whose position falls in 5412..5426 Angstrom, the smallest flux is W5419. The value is 18.5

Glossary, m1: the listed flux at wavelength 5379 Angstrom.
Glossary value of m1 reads 19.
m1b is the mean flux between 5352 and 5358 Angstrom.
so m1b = 20.3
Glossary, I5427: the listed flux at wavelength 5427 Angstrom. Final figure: 18.8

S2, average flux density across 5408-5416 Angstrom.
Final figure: 18.9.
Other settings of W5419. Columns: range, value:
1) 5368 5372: 19.5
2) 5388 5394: 19.3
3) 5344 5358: 19.7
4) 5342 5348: 19.8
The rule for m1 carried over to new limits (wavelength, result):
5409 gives 18.4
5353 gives 20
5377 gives 18.7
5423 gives 20.3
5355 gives 20.4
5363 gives 19.5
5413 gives 18.5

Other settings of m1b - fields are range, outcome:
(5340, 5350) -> 20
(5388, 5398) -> 19.8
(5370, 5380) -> 18.6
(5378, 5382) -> 19.6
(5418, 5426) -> 19.7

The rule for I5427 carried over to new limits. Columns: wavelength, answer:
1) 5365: 20.2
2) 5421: 18.9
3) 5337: 20.2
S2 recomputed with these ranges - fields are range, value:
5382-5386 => 20.1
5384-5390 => 19.3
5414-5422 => 19.4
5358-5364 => 20.5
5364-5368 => 20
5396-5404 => 18.6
